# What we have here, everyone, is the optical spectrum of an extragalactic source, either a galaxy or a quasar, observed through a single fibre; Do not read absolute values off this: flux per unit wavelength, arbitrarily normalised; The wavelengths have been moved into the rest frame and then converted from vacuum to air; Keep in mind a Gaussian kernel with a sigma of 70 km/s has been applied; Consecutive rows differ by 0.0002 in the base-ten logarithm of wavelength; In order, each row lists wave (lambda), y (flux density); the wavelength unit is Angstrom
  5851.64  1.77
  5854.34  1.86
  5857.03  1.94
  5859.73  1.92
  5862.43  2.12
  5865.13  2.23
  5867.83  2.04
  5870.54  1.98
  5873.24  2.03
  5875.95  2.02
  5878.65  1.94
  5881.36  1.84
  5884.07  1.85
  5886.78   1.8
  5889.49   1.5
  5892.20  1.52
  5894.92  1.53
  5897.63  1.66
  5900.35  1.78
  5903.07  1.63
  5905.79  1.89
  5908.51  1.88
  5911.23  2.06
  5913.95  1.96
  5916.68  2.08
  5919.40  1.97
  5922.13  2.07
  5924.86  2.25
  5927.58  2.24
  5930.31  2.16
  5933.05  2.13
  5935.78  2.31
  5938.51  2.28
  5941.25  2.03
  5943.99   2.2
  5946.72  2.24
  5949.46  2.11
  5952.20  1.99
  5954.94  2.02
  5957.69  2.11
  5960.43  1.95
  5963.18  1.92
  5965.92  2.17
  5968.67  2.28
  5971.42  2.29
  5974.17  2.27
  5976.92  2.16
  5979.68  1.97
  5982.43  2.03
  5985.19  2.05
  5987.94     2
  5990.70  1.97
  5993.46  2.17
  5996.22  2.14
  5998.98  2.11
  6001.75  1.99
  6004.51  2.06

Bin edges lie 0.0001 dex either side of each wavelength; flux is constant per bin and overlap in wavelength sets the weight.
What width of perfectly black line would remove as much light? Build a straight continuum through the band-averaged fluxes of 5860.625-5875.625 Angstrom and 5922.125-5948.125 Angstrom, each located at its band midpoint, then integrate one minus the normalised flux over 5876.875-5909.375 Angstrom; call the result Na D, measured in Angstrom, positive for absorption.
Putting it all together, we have 5.8 Angstrom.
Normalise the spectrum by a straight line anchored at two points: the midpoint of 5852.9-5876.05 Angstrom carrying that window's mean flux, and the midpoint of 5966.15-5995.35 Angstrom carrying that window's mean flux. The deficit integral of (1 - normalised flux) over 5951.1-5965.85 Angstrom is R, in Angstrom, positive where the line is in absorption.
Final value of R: 0.6 Angstrom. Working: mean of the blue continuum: 2.01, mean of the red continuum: 2.12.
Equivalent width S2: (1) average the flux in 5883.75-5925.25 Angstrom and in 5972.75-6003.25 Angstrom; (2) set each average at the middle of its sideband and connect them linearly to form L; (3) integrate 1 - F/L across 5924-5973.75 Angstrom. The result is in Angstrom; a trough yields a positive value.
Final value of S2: -4.8 Angstrom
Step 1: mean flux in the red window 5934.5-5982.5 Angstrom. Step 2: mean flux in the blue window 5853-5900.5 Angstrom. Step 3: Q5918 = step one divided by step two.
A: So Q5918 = 1.14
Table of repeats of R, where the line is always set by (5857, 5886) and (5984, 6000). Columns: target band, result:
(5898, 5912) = 1.30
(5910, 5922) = -0.01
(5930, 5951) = -1.49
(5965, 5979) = -1.11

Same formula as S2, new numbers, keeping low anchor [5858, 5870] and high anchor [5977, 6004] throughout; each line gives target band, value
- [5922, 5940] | -1.4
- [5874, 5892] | 2.2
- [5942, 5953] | -0.4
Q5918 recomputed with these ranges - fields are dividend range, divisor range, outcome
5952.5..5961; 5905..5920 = 1.03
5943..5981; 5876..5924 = 1.16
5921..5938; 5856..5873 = 1.08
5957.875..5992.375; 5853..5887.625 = 1.06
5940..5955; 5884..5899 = 1.30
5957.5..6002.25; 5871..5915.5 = 1.16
